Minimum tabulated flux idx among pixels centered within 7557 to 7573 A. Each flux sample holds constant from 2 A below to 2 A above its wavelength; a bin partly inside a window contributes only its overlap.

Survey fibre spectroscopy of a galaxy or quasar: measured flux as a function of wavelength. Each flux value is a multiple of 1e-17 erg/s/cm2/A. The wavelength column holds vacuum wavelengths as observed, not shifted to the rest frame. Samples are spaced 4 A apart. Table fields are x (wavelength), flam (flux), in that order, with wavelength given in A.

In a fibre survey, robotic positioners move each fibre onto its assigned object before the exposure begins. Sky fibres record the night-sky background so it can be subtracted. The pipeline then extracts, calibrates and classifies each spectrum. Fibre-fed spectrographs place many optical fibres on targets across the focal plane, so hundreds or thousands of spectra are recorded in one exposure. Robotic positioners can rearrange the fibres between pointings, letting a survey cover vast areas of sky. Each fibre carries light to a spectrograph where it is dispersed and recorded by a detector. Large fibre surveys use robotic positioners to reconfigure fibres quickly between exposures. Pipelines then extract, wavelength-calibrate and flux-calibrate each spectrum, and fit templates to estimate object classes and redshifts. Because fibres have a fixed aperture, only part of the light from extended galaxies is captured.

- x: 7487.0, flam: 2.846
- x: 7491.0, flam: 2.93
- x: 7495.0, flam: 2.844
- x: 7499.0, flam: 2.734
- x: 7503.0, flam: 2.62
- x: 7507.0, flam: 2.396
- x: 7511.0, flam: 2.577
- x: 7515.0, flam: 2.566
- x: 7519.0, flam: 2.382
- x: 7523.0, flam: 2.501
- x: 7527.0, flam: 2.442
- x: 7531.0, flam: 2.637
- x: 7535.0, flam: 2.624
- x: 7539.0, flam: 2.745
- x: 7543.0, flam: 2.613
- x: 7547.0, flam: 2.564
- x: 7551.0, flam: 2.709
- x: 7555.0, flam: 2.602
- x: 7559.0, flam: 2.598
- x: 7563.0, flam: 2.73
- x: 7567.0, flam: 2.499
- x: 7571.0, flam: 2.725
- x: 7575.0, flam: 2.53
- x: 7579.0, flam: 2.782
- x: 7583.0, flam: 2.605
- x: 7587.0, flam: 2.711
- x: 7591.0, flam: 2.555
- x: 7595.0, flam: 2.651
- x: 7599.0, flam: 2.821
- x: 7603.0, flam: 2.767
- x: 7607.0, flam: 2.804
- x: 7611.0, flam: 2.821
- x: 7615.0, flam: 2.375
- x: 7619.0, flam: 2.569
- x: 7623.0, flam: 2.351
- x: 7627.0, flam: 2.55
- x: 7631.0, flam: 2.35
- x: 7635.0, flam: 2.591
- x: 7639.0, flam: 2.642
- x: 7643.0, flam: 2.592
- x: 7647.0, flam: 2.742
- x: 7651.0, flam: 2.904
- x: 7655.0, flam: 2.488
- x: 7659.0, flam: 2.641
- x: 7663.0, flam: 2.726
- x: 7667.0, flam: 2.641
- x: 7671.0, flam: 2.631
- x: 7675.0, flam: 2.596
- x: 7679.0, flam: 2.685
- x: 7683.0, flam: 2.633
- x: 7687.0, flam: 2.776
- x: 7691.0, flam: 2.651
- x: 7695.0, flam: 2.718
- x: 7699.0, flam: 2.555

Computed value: 2.499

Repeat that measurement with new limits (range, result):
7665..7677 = 2.596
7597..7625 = 2.351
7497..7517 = 2.396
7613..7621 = 2.375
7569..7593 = 2.53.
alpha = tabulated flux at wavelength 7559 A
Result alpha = 2.598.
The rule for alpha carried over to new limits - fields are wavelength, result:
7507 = 2.396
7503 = 2.62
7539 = 2.745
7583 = 2.605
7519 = 2.382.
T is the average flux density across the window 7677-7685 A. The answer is 2.66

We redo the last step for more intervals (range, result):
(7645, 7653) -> 2.82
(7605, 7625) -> 2.58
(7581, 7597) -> 2.63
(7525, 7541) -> 2.61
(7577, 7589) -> 2.7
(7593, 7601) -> 2.74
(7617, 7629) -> 2.49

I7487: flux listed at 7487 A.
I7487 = 2.846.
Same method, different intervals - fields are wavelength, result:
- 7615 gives 2.375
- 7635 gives 2.591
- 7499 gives 2.734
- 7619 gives 2.569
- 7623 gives 2.351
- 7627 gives 2.55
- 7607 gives 2.804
